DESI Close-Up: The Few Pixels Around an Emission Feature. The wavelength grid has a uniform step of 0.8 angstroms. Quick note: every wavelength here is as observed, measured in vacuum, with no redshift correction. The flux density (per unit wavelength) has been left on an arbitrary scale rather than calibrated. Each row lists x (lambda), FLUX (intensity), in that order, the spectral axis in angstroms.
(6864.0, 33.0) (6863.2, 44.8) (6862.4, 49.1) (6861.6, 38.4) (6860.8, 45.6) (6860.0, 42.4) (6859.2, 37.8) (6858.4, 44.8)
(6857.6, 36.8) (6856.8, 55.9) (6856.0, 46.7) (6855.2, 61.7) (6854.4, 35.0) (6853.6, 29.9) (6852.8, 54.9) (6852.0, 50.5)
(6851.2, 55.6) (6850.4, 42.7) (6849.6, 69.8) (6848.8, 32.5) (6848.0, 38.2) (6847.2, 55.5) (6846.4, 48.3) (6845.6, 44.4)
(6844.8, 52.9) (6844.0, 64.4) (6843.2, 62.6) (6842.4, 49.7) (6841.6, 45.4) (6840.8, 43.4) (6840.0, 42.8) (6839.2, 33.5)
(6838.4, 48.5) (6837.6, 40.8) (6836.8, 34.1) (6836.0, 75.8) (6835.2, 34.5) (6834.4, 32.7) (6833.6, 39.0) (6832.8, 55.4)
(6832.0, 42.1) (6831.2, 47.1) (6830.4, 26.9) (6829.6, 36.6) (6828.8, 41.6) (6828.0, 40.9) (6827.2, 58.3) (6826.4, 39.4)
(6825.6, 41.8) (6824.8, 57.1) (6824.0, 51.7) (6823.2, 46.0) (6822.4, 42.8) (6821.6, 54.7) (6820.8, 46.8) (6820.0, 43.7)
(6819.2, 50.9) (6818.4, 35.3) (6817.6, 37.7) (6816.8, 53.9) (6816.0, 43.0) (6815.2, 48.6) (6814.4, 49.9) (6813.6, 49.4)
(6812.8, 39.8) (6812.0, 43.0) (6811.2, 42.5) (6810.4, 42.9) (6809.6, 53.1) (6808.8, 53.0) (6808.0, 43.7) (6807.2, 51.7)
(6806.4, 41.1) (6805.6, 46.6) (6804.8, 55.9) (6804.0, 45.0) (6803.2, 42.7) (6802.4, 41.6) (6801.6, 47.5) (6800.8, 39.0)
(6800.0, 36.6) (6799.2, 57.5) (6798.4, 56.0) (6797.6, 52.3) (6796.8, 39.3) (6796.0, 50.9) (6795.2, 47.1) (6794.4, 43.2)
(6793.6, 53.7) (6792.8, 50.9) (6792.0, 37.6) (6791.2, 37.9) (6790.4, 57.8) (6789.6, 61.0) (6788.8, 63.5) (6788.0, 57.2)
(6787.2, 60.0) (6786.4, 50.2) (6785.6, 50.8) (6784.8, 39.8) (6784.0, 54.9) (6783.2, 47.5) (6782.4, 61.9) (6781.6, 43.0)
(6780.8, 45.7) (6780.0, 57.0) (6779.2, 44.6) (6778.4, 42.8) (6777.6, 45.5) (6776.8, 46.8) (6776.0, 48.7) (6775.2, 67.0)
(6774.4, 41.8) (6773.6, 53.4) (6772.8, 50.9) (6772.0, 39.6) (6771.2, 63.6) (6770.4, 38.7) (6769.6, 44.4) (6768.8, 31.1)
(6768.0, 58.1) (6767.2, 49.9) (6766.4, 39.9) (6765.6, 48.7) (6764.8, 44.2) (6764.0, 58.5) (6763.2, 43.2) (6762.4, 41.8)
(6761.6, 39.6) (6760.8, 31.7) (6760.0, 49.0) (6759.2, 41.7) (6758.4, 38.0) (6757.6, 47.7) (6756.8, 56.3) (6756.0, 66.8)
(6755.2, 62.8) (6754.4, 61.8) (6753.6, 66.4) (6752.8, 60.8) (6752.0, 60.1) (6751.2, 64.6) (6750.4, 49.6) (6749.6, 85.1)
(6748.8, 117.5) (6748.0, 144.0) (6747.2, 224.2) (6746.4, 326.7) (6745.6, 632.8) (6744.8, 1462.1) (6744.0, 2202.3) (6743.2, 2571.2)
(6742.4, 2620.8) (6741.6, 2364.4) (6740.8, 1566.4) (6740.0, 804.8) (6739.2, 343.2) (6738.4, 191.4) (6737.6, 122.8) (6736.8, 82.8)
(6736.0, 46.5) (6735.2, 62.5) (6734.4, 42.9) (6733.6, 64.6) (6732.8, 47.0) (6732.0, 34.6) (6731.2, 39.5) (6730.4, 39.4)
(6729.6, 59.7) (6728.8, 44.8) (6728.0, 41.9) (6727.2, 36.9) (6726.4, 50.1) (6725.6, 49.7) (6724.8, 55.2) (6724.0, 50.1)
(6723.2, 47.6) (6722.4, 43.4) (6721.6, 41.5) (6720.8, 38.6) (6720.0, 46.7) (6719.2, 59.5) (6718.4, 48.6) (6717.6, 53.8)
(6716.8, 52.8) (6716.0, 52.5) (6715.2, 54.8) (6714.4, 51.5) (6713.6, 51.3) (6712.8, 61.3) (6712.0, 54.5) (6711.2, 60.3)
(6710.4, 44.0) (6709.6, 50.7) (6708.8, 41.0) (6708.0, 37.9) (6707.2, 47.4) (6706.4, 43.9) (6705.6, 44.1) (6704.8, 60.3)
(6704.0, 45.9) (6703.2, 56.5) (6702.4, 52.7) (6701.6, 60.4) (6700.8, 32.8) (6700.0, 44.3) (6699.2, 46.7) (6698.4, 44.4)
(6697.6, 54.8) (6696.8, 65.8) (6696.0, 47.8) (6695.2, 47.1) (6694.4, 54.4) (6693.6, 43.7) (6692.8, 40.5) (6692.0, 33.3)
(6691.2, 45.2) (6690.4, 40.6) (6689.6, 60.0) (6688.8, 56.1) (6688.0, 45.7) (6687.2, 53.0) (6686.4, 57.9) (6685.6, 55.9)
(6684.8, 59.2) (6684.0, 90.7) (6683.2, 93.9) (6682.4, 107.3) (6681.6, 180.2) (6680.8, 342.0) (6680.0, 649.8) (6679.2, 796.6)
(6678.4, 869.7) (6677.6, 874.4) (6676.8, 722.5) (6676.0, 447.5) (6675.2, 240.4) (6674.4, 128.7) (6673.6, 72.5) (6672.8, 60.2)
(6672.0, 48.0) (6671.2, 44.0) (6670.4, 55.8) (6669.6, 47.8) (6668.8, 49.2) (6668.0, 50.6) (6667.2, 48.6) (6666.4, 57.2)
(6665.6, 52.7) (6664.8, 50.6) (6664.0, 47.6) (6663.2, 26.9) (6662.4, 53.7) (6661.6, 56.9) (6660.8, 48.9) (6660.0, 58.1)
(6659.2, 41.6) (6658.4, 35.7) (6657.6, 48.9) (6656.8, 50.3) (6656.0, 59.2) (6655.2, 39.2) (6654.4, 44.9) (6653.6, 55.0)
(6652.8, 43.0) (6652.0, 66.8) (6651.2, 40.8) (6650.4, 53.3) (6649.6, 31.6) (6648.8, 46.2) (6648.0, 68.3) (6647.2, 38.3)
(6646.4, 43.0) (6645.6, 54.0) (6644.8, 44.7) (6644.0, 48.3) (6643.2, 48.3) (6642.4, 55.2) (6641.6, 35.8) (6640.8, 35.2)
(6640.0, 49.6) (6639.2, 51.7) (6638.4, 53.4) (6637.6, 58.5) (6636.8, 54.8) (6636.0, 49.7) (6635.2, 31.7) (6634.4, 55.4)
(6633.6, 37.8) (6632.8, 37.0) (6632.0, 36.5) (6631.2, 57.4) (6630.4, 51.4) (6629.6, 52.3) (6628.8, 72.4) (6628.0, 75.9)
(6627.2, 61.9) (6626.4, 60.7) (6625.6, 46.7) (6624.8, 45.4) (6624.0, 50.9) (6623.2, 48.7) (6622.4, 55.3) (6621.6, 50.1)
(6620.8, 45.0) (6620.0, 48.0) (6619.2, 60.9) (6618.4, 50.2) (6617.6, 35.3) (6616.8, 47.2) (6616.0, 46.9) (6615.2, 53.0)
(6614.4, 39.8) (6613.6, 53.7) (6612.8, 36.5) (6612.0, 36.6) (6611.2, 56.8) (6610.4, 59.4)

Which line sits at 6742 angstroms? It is [O III]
